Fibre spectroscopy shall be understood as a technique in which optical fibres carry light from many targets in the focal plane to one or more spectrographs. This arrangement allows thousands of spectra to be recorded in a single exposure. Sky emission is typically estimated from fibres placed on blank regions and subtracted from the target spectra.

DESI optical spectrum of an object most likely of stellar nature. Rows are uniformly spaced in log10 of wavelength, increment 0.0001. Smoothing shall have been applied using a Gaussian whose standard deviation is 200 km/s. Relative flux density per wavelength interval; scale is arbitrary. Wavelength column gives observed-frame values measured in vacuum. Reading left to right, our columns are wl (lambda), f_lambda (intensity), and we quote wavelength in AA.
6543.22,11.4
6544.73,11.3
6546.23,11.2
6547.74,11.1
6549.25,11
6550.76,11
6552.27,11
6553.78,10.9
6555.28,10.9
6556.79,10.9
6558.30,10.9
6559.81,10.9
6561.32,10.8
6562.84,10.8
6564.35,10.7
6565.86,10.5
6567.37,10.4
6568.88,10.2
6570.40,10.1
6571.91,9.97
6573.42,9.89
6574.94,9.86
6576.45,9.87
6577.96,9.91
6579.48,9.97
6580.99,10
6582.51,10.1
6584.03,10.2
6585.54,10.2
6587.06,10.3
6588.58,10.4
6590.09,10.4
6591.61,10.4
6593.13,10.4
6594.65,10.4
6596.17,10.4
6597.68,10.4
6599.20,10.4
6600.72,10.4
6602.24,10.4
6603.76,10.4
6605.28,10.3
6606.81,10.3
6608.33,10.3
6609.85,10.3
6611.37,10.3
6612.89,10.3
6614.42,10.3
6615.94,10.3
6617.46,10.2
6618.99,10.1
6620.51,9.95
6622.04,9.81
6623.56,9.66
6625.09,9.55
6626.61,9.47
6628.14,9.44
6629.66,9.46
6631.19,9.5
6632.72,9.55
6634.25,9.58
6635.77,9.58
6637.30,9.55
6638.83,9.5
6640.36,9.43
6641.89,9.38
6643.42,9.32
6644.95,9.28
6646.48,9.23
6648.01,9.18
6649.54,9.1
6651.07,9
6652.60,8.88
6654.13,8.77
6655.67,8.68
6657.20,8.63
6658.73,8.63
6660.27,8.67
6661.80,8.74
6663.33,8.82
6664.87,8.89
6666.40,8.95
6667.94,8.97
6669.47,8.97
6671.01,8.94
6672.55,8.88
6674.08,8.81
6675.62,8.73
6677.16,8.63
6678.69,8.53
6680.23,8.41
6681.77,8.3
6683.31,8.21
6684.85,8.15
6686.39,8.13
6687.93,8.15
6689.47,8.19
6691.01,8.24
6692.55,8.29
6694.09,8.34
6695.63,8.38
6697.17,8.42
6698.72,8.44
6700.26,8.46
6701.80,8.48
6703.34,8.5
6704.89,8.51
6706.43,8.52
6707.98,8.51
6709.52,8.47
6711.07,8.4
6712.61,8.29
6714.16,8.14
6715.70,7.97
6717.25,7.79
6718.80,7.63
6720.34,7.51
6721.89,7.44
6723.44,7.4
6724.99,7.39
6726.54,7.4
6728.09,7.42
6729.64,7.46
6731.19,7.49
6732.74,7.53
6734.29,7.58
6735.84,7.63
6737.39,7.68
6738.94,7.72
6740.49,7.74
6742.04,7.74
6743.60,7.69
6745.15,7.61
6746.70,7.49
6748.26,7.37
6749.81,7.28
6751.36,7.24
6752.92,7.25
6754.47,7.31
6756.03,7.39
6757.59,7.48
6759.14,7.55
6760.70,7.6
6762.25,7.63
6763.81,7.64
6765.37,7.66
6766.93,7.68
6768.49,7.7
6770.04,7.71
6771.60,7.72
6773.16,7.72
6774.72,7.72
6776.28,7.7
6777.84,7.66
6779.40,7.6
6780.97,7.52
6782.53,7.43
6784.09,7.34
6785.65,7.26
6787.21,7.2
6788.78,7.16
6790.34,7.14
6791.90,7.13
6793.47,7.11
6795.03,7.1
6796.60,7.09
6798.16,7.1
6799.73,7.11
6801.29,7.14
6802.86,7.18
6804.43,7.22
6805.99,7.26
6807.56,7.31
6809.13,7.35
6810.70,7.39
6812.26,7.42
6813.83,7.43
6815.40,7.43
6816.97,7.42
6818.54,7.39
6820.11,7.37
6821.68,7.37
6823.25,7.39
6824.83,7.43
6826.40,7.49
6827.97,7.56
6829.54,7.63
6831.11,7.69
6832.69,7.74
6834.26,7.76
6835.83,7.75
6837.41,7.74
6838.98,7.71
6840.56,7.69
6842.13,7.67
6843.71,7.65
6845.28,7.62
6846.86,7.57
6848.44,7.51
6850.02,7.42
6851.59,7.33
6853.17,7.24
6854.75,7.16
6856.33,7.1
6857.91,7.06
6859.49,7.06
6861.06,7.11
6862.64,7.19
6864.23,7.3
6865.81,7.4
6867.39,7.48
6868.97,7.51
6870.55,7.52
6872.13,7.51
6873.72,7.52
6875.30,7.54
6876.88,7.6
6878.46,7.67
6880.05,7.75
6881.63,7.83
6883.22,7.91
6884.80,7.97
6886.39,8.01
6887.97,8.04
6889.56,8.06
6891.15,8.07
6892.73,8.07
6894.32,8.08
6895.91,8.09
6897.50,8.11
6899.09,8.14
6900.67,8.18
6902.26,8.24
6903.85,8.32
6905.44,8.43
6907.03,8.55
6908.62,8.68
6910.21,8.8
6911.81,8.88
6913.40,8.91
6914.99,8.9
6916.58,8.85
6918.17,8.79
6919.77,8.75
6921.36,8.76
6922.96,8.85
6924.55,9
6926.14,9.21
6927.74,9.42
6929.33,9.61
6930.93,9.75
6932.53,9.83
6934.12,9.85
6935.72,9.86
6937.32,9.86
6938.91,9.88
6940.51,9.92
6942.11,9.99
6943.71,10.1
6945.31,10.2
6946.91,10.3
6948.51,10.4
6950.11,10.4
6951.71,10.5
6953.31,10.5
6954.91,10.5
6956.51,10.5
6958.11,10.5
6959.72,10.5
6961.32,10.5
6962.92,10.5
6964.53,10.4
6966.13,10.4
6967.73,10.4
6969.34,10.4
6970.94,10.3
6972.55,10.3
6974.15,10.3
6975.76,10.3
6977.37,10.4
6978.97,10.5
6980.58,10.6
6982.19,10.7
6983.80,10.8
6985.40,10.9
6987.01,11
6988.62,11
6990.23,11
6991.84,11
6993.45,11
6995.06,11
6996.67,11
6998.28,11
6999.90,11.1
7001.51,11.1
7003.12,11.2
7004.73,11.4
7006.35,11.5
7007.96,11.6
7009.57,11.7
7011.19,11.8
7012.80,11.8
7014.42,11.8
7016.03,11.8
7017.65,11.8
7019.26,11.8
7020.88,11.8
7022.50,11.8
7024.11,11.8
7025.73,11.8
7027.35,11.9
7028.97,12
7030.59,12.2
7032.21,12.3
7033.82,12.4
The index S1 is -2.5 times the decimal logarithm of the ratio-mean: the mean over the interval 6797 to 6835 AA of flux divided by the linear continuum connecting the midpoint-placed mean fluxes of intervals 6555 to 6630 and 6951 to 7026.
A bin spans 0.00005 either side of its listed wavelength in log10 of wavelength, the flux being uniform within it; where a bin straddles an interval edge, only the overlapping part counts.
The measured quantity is 0.397 mag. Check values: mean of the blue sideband 10.2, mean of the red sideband 11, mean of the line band 7.4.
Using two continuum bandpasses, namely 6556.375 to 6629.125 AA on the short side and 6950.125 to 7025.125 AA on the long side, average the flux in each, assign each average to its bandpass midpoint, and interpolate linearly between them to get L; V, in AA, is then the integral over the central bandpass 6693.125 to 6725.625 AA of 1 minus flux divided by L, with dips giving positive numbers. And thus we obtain 7.16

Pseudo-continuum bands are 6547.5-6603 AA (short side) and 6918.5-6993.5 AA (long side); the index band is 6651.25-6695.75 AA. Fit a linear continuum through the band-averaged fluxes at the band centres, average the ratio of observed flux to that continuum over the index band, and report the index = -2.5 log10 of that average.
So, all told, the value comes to 0.20 mag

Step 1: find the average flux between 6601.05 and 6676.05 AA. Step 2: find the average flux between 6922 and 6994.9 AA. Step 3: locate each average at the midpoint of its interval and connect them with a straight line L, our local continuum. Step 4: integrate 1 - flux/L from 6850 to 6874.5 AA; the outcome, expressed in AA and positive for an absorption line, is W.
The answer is 6.66 AA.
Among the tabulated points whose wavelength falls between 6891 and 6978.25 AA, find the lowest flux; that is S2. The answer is 8.07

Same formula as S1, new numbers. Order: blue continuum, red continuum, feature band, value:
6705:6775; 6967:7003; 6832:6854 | 0.18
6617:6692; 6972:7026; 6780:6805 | 0.34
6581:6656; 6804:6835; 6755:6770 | 0.07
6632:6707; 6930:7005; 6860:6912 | 0.26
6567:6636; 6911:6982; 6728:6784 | 0.30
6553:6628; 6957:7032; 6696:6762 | 0.33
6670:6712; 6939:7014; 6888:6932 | 0.18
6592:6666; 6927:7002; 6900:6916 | 0.20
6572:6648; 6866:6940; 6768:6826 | 0.22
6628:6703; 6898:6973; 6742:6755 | 0.22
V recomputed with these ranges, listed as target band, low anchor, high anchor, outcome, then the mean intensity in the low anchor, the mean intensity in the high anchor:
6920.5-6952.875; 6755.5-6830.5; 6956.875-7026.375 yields 0.8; 7.42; 11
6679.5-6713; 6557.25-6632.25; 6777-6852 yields 2.1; 10.2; 7.42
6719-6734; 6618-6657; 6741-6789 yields 1.2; 9.39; 7.52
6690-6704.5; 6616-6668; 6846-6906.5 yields 0.8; 9.29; 7.69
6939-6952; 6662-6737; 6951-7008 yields 0.3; 8.22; 10.7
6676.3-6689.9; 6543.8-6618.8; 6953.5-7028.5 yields 2.9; 10.4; 11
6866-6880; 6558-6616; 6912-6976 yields 3.4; 10.3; 9.89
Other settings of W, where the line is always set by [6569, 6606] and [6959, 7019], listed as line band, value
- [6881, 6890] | 2.3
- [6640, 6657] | 2.0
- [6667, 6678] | 1.6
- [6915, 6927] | 2.1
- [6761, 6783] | 6.0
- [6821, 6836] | 4.3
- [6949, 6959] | 0.4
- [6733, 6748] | 4.1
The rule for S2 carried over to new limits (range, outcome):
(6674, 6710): 8.13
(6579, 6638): 9.44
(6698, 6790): 7.16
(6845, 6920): 7.06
